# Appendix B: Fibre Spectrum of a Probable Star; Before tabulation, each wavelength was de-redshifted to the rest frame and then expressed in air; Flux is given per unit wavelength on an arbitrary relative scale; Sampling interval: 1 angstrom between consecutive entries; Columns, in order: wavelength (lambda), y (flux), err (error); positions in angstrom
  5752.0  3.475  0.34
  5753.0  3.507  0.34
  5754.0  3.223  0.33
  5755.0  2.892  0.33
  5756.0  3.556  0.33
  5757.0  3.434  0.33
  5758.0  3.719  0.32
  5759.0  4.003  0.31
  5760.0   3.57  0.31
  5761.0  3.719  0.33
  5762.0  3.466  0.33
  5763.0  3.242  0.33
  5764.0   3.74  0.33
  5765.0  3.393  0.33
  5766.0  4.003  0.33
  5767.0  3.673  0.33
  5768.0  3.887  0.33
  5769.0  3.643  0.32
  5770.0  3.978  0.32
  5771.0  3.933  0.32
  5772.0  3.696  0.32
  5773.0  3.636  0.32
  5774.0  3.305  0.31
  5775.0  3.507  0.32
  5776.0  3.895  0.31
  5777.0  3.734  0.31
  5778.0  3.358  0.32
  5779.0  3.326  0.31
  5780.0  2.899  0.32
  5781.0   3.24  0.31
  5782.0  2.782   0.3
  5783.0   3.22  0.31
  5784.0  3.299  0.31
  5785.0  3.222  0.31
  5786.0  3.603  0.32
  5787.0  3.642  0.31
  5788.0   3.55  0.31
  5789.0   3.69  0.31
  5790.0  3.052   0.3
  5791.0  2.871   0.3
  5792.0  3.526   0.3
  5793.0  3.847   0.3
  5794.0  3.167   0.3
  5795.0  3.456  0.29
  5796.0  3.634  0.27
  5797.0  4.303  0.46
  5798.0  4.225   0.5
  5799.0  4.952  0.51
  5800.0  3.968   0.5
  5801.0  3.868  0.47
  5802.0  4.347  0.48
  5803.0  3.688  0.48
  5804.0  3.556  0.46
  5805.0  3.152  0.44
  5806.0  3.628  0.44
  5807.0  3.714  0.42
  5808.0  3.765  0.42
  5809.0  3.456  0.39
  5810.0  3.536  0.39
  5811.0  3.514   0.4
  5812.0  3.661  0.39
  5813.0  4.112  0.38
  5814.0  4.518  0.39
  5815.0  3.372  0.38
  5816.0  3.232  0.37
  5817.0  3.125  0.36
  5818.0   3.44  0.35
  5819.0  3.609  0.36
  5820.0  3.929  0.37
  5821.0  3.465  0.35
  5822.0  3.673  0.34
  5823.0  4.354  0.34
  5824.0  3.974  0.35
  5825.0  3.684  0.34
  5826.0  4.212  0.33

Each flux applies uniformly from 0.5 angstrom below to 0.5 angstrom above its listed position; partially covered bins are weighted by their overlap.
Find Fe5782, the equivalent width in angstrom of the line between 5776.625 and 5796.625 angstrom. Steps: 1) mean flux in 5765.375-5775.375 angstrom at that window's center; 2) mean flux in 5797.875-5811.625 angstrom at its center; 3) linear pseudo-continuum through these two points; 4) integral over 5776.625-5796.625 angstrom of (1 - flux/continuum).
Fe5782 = 2.1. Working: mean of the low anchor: 3.72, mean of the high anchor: 3.8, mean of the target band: 3.36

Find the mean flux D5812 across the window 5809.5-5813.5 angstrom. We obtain 3.71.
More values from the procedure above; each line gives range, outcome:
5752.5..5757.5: 3.32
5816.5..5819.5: 3.39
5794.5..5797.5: 3.8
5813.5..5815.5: 3.94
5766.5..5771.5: 3.82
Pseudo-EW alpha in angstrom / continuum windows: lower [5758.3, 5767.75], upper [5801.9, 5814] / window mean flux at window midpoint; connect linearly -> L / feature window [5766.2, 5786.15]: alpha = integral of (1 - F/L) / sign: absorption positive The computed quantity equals 0.91 angstrom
